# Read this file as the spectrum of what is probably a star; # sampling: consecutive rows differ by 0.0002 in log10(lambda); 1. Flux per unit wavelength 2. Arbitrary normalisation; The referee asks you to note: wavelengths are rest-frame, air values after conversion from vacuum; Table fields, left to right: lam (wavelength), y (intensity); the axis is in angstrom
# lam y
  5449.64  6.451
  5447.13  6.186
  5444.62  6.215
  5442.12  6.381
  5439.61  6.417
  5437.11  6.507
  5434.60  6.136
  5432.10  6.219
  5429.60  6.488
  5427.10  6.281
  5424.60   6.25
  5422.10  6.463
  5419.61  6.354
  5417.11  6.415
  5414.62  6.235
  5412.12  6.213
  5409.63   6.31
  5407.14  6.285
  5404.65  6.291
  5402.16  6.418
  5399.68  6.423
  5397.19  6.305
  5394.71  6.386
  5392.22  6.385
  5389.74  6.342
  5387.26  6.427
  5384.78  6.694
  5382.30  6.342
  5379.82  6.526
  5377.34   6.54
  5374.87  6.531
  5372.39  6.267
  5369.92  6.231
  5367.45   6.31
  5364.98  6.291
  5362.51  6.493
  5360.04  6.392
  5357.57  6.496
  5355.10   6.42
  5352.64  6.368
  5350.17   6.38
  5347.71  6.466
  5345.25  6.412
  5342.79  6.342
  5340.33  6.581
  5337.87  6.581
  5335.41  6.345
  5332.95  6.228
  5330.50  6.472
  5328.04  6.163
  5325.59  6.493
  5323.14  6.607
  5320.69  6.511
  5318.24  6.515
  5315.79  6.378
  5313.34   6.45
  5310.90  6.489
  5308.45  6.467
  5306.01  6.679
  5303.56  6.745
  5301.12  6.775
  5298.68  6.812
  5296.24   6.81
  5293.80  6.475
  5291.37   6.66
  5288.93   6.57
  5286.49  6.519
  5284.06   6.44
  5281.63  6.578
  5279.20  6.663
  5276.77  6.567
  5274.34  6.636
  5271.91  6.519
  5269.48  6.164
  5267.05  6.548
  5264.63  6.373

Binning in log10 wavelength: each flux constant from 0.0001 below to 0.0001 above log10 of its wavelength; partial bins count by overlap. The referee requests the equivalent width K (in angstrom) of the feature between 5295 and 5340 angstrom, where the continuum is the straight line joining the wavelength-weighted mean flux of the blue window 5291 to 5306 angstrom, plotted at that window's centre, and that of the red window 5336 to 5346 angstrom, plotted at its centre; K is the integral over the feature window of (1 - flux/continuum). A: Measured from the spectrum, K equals 0.52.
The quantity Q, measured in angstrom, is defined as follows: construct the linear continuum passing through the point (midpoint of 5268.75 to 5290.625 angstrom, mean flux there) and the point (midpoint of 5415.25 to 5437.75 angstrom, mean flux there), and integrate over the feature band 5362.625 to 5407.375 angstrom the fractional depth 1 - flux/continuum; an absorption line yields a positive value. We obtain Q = 0.0 angstrom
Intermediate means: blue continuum 6.53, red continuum 6.34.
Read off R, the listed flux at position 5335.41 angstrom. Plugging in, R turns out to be 6.345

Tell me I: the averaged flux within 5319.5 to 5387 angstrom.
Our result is 6.43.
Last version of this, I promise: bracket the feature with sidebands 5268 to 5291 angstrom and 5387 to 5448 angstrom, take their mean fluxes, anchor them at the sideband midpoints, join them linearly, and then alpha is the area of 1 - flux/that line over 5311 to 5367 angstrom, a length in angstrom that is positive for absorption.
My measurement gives 0.1 angstrom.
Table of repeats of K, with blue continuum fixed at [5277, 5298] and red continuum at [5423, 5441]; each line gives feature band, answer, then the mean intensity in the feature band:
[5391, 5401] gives 0.0 angstrom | 6.38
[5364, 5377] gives 0.2 angstrom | 6.35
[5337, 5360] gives 0.1 angstrom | 6.44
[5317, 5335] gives 0.3 angstrom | 6.42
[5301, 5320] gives 0.0 angstrom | 6.55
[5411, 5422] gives 0.1 angstrom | 6.32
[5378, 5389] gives -0.1 angstrom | 6.49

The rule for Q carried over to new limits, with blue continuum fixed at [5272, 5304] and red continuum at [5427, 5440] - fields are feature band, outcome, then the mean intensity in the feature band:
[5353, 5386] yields 0.2 angstrom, 6.42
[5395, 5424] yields 0.2 angstrom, 6.34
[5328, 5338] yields 0.3 angstrom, 6.35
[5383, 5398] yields 0.0 angstrom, 6.42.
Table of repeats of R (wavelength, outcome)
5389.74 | 6.342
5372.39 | 6.267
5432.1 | 6.219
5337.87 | 6.581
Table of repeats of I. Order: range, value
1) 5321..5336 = 6.39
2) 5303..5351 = 6.46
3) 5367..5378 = 6.38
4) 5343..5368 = 6.4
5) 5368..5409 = 6.4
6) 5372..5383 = 6.46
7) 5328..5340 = 6.39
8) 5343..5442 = 6.38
